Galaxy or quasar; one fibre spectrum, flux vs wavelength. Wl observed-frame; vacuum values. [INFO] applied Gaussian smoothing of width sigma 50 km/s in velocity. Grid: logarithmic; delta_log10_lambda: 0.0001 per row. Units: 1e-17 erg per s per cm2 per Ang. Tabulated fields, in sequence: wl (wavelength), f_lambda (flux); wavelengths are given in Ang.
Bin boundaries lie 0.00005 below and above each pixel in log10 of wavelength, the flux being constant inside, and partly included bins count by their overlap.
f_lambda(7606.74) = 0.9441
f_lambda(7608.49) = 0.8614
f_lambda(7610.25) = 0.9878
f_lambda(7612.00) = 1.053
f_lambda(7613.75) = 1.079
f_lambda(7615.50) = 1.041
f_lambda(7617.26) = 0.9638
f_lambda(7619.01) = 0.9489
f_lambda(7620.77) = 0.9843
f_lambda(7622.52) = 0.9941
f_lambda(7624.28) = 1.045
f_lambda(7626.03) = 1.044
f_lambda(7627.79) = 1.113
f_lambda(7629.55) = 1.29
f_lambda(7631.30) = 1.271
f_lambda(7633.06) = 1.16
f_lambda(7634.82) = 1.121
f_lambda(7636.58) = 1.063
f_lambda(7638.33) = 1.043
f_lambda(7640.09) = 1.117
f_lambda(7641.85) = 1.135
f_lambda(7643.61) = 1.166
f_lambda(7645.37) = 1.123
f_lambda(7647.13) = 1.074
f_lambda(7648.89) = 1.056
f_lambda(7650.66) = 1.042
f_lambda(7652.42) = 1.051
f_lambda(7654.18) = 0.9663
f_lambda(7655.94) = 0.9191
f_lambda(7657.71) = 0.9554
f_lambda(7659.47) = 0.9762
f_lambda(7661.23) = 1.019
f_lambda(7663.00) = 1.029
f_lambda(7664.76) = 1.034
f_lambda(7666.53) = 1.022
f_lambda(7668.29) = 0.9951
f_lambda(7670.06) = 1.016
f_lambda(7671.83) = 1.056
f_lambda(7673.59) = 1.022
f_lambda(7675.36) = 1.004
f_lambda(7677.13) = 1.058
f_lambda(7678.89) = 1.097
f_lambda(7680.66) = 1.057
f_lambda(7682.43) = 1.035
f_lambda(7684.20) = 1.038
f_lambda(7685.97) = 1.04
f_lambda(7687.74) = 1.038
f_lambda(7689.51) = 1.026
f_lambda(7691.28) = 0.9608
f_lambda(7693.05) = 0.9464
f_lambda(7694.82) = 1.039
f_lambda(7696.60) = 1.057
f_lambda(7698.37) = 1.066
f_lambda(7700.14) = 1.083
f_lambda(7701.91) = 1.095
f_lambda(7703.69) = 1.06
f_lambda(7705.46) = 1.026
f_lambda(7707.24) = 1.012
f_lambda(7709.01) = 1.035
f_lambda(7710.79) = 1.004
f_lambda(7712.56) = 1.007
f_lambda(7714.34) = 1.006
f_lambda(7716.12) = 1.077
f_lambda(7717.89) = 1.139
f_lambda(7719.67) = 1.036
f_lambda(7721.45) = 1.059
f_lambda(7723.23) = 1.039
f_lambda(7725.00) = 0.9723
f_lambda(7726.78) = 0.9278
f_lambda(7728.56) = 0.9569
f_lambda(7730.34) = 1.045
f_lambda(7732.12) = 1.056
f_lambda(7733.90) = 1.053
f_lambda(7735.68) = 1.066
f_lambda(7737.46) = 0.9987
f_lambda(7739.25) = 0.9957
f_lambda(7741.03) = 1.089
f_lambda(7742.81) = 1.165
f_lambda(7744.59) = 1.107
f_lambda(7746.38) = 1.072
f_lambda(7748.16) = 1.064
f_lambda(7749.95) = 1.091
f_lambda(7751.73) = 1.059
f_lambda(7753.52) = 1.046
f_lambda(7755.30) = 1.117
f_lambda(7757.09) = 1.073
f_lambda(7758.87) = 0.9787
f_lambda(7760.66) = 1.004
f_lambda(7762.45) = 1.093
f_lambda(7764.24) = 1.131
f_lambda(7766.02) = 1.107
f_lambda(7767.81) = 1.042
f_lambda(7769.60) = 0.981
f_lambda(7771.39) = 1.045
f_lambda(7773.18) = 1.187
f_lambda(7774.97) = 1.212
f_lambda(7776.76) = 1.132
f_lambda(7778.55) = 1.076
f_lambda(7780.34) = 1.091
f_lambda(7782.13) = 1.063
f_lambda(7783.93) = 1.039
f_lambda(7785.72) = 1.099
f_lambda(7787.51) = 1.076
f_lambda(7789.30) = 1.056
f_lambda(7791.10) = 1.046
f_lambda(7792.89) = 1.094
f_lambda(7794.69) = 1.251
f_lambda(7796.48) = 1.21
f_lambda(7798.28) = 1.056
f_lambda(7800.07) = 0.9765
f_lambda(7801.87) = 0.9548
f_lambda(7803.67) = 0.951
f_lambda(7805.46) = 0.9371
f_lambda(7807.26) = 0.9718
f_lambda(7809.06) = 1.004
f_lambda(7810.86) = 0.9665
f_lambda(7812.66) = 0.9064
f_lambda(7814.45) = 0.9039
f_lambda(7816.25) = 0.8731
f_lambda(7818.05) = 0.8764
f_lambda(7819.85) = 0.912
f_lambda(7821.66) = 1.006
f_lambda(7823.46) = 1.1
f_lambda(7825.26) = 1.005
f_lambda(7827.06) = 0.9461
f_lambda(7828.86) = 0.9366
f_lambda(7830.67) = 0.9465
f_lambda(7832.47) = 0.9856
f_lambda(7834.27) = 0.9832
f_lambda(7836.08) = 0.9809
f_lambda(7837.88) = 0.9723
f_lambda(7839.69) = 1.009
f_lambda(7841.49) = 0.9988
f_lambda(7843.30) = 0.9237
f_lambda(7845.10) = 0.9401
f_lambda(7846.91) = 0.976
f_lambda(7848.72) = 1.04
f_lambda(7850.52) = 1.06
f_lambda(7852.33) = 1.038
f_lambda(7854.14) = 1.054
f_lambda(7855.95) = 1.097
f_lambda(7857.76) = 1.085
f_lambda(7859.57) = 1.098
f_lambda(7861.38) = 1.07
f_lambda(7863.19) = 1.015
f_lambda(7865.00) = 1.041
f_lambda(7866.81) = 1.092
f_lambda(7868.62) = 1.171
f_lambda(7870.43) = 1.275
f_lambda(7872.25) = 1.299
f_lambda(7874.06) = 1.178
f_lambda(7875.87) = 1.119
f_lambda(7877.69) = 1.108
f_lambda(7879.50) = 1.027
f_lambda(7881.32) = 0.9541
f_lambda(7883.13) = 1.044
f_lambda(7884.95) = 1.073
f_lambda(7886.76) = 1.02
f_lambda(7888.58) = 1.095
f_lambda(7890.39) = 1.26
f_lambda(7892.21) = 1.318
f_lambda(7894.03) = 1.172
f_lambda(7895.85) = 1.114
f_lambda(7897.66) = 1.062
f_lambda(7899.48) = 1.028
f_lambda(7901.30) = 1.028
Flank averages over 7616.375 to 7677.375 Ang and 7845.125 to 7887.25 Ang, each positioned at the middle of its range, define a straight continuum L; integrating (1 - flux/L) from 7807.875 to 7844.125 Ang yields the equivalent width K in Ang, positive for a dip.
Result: 3.86 Ang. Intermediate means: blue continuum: 1.05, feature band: 0.962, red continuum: 1.08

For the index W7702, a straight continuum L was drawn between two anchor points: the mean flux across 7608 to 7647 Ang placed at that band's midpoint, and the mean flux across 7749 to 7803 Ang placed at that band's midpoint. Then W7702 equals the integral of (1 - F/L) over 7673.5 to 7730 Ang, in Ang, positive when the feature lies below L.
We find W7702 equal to 2.4 Ang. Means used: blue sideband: 1.08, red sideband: 1.08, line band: 1.03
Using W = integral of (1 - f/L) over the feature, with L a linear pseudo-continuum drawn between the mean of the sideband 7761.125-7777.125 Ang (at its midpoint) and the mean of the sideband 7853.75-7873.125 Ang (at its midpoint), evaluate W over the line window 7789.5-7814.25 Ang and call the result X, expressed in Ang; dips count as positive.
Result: 1.9 Ang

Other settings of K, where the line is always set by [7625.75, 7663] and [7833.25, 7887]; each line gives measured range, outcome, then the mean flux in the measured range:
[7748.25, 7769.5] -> 0.1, 1.06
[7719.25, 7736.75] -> 0.8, 1.02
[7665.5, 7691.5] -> 1.1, 1.03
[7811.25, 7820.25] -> 1.4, 0.898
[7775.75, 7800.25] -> -0.7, 1.09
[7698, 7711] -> 0.3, 1.05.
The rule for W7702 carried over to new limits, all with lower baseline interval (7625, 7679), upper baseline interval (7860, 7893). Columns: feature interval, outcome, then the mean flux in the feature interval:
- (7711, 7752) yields 1.4 Ang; 1.05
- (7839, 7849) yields 1.2 Ang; 0.977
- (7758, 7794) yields 0.5 Ang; 1.08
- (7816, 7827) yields 1.4 Ang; 0.966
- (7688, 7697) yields 0.6 Ang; 1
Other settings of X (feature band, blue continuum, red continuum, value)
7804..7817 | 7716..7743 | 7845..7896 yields 1.6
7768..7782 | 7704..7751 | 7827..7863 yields -0.9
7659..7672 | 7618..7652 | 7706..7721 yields 0.7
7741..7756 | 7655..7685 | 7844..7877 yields -0.6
